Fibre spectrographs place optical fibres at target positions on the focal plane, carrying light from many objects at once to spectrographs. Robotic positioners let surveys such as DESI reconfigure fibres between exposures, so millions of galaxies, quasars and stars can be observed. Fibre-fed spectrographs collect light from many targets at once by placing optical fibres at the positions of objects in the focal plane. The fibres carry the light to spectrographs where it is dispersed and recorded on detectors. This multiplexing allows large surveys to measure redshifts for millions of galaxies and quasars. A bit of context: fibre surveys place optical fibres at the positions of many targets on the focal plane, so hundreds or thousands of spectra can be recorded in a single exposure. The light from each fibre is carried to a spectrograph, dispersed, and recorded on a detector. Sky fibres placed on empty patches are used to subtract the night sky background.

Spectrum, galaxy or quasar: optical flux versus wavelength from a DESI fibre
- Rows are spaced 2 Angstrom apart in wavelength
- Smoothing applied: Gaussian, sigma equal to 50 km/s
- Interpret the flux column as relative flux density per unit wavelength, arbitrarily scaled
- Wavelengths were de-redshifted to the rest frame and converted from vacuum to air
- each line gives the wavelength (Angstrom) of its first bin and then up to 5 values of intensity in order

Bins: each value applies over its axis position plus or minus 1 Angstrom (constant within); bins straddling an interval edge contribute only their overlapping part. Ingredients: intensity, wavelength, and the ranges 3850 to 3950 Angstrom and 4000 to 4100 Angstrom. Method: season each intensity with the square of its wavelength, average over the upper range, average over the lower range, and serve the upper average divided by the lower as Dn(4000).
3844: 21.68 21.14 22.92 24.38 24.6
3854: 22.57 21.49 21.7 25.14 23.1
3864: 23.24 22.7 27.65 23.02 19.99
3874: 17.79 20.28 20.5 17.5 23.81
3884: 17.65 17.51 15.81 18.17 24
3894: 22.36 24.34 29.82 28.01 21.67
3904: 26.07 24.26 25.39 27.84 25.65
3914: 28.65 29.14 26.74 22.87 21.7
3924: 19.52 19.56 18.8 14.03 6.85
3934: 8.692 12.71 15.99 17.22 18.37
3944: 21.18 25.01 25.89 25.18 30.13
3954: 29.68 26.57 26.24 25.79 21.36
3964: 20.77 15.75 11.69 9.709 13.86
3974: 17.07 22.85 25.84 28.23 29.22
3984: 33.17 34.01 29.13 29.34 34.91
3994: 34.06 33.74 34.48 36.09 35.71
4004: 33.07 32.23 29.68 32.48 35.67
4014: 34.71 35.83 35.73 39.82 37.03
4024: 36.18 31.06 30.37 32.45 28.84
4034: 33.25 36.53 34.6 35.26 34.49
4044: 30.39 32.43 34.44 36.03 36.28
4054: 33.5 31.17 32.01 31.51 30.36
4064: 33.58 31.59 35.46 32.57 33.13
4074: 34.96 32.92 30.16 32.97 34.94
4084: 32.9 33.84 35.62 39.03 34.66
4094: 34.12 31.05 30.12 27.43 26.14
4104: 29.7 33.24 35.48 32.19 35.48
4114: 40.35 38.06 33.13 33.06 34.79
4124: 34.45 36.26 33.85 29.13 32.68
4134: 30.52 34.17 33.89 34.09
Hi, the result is 1.67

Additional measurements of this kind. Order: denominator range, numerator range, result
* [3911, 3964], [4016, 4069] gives 1.64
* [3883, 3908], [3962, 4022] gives 1.35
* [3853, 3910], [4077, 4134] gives 1.66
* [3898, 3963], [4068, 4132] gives 1.62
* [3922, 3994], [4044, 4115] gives 1.60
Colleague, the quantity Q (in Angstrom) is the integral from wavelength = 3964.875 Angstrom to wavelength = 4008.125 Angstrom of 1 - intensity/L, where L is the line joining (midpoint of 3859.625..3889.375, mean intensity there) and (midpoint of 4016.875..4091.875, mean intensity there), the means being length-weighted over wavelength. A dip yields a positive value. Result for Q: 2.6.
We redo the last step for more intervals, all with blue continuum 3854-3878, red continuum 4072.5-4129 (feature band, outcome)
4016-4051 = -4.3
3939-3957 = 1.3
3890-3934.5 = 3.3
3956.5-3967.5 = 2.1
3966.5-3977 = 4.7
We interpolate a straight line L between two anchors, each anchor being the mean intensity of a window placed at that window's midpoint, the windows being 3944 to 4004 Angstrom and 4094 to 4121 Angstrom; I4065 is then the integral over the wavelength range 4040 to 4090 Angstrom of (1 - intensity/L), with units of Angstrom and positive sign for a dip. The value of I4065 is -4.3 Angstrom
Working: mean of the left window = 26.4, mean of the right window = 32.8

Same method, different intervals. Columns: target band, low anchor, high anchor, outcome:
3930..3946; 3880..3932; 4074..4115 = 6.1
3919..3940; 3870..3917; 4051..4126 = 7.3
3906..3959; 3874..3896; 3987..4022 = 7.1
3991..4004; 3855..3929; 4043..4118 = -2.7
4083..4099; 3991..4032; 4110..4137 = 0.1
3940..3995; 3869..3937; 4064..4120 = 2.0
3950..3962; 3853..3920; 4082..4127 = -0.2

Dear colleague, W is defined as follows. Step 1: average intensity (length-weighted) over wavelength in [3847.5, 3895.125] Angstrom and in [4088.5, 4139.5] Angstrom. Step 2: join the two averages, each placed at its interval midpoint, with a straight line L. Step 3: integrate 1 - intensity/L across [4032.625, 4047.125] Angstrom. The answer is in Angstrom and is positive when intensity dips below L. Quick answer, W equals -1.94 Angstrom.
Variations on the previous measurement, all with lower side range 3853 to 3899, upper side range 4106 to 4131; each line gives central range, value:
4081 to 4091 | -0.7 Angstrom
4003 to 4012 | -1.1 Angstrom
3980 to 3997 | -2.6 Angstrom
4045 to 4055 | -1.1 Angstrom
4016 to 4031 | -2.6 Angstrom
